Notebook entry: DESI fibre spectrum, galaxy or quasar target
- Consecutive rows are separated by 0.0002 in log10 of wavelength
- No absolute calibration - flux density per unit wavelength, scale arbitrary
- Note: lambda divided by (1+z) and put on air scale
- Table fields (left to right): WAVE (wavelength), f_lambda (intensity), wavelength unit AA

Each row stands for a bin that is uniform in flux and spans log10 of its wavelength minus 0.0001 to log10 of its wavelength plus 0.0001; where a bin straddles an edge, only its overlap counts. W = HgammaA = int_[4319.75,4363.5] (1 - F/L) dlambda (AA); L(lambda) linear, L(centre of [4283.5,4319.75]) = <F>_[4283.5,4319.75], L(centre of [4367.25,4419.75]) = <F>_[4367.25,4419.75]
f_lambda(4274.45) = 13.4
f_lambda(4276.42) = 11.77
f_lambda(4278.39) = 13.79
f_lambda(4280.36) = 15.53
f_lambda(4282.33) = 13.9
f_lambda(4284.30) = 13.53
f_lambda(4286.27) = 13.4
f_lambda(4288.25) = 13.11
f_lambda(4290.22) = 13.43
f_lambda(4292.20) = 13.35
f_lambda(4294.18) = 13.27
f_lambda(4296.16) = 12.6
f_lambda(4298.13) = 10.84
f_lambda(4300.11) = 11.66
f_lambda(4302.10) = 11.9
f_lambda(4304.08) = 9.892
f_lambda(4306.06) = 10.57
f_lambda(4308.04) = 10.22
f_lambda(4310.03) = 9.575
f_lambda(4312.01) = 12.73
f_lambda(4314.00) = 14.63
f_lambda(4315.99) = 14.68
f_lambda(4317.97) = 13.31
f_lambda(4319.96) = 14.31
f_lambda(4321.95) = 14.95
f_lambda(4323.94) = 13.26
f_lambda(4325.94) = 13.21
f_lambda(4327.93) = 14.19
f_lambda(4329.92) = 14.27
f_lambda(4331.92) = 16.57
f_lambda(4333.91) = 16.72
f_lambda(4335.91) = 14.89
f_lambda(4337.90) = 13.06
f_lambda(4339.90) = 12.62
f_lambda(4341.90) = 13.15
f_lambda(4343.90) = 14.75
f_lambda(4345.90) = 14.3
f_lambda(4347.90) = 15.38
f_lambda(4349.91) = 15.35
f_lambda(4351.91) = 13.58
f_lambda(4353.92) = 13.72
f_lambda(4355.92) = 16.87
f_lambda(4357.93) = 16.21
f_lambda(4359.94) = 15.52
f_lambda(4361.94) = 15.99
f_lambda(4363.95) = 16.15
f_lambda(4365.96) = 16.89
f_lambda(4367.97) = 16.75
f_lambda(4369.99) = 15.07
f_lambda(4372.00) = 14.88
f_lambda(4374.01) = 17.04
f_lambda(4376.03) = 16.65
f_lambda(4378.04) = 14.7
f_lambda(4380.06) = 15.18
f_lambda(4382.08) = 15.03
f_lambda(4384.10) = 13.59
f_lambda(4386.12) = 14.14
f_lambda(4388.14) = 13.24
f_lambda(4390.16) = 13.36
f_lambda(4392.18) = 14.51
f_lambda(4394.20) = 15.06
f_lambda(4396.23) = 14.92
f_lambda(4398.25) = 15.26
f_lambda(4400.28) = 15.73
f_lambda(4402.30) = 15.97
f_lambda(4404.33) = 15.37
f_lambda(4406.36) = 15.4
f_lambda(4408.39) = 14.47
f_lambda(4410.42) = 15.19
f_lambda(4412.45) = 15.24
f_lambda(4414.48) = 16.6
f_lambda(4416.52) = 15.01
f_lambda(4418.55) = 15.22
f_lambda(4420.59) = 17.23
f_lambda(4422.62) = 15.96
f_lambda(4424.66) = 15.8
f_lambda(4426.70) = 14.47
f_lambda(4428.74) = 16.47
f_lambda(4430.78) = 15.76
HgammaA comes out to -3.6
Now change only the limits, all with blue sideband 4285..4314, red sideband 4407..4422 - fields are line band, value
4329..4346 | -1.7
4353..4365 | -1.7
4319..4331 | -1.2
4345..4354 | -0.7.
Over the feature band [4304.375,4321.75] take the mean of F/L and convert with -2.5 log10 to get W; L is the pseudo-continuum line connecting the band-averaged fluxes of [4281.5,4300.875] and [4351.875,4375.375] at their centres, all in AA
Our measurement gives 0.108 mag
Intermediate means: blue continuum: 12.9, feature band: 12.5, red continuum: 15.8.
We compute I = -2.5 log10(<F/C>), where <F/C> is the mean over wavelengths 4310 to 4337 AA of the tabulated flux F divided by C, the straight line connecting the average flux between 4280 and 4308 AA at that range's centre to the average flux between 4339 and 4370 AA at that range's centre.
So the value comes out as -0.03 mag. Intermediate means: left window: 12.5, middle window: 14.3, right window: 15.2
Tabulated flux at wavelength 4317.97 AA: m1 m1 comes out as 13.31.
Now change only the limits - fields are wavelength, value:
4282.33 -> 13.9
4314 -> 14.63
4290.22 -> 13.43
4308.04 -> 10.22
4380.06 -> 15.18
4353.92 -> 13.72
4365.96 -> 16.89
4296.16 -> 12.6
